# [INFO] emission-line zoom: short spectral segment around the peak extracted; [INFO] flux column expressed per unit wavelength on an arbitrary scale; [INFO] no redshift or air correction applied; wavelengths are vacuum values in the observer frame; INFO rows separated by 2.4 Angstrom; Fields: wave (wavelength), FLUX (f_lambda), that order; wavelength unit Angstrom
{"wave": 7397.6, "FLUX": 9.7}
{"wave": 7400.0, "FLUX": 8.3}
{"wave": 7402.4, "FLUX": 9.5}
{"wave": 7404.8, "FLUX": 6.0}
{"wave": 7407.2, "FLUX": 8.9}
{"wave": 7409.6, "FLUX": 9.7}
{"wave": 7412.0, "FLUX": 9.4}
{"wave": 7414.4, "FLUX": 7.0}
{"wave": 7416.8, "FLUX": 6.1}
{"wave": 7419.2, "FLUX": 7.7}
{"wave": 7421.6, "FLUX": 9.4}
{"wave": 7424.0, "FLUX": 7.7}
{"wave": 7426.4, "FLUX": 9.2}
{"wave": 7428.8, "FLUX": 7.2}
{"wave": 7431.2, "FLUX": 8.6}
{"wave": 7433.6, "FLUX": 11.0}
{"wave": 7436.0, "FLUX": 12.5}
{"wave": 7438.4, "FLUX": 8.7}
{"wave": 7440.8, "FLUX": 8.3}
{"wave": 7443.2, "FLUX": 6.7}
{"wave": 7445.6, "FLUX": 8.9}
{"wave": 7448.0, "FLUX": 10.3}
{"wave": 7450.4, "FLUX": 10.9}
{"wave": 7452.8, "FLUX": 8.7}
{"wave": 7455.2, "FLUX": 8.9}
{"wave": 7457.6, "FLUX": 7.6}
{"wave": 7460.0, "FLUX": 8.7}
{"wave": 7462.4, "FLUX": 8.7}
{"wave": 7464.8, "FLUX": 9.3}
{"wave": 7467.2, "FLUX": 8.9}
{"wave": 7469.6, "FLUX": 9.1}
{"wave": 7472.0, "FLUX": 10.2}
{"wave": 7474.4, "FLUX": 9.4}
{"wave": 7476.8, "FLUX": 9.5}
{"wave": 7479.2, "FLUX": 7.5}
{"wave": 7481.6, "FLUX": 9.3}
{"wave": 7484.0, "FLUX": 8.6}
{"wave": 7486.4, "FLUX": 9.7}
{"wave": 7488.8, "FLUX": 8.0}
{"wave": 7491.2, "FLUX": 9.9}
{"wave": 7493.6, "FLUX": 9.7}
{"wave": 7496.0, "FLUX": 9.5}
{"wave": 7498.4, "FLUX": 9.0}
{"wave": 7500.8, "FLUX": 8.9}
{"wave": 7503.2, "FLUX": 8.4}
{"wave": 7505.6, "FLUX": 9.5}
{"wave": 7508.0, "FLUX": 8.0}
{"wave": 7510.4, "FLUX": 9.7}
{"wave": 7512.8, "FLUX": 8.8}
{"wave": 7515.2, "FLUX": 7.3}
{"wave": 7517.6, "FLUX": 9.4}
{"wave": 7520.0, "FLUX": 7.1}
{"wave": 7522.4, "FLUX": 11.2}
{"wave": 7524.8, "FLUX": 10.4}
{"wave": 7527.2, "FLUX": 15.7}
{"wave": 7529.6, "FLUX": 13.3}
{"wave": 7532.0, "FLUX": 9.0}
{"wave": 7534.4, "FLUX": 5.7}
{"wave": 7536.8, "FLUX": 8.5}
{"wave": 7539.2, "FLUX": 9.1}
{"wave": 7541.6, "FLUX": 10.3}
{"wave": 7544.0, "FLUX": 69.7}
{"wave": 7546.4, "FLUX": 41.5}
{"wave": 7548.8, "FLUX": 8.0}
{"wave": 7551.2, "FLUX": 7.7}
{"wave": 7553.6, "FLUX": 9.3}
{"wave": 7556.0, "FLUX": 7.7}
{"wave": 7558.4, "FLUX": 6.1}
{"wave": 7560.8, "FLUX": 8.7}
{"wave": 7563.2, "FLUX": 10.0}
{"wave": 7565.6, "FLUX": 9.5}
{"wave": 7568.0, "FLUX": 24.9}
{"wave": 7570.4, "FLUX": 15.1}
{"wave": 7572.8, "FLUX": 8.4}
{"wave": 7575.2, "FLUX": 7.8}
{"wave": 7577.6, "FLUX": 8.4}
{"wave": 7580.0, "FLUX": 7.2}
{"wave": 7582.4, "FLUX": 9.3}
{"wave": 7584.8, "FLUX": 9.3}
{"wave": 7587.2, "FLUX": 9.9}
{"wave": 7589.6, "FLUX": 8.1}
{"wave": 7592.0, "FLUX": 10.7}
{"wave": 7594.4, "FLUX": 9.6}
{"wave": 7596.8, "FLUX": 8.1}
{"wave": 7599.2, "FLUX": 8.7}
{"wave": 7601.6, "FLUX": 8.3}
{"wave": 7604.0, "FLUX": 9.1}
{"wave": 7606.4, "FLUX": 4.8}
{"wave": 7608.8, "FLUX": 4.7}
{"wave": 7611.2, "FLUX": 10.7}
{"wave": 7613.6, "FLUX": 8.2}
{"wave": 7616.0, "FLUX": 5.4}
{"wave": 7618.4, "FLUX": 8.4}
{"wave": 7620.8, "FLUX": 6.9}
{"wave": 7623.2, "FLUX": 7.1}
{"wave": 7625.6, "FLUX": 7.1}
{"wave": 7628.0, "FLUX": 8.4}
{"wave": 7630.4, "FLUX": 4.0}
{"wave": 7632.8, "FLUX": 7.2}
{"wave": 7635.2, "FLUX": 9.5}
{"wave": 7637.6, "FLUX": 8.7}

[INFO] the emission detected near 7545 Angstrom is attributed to H-alpha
